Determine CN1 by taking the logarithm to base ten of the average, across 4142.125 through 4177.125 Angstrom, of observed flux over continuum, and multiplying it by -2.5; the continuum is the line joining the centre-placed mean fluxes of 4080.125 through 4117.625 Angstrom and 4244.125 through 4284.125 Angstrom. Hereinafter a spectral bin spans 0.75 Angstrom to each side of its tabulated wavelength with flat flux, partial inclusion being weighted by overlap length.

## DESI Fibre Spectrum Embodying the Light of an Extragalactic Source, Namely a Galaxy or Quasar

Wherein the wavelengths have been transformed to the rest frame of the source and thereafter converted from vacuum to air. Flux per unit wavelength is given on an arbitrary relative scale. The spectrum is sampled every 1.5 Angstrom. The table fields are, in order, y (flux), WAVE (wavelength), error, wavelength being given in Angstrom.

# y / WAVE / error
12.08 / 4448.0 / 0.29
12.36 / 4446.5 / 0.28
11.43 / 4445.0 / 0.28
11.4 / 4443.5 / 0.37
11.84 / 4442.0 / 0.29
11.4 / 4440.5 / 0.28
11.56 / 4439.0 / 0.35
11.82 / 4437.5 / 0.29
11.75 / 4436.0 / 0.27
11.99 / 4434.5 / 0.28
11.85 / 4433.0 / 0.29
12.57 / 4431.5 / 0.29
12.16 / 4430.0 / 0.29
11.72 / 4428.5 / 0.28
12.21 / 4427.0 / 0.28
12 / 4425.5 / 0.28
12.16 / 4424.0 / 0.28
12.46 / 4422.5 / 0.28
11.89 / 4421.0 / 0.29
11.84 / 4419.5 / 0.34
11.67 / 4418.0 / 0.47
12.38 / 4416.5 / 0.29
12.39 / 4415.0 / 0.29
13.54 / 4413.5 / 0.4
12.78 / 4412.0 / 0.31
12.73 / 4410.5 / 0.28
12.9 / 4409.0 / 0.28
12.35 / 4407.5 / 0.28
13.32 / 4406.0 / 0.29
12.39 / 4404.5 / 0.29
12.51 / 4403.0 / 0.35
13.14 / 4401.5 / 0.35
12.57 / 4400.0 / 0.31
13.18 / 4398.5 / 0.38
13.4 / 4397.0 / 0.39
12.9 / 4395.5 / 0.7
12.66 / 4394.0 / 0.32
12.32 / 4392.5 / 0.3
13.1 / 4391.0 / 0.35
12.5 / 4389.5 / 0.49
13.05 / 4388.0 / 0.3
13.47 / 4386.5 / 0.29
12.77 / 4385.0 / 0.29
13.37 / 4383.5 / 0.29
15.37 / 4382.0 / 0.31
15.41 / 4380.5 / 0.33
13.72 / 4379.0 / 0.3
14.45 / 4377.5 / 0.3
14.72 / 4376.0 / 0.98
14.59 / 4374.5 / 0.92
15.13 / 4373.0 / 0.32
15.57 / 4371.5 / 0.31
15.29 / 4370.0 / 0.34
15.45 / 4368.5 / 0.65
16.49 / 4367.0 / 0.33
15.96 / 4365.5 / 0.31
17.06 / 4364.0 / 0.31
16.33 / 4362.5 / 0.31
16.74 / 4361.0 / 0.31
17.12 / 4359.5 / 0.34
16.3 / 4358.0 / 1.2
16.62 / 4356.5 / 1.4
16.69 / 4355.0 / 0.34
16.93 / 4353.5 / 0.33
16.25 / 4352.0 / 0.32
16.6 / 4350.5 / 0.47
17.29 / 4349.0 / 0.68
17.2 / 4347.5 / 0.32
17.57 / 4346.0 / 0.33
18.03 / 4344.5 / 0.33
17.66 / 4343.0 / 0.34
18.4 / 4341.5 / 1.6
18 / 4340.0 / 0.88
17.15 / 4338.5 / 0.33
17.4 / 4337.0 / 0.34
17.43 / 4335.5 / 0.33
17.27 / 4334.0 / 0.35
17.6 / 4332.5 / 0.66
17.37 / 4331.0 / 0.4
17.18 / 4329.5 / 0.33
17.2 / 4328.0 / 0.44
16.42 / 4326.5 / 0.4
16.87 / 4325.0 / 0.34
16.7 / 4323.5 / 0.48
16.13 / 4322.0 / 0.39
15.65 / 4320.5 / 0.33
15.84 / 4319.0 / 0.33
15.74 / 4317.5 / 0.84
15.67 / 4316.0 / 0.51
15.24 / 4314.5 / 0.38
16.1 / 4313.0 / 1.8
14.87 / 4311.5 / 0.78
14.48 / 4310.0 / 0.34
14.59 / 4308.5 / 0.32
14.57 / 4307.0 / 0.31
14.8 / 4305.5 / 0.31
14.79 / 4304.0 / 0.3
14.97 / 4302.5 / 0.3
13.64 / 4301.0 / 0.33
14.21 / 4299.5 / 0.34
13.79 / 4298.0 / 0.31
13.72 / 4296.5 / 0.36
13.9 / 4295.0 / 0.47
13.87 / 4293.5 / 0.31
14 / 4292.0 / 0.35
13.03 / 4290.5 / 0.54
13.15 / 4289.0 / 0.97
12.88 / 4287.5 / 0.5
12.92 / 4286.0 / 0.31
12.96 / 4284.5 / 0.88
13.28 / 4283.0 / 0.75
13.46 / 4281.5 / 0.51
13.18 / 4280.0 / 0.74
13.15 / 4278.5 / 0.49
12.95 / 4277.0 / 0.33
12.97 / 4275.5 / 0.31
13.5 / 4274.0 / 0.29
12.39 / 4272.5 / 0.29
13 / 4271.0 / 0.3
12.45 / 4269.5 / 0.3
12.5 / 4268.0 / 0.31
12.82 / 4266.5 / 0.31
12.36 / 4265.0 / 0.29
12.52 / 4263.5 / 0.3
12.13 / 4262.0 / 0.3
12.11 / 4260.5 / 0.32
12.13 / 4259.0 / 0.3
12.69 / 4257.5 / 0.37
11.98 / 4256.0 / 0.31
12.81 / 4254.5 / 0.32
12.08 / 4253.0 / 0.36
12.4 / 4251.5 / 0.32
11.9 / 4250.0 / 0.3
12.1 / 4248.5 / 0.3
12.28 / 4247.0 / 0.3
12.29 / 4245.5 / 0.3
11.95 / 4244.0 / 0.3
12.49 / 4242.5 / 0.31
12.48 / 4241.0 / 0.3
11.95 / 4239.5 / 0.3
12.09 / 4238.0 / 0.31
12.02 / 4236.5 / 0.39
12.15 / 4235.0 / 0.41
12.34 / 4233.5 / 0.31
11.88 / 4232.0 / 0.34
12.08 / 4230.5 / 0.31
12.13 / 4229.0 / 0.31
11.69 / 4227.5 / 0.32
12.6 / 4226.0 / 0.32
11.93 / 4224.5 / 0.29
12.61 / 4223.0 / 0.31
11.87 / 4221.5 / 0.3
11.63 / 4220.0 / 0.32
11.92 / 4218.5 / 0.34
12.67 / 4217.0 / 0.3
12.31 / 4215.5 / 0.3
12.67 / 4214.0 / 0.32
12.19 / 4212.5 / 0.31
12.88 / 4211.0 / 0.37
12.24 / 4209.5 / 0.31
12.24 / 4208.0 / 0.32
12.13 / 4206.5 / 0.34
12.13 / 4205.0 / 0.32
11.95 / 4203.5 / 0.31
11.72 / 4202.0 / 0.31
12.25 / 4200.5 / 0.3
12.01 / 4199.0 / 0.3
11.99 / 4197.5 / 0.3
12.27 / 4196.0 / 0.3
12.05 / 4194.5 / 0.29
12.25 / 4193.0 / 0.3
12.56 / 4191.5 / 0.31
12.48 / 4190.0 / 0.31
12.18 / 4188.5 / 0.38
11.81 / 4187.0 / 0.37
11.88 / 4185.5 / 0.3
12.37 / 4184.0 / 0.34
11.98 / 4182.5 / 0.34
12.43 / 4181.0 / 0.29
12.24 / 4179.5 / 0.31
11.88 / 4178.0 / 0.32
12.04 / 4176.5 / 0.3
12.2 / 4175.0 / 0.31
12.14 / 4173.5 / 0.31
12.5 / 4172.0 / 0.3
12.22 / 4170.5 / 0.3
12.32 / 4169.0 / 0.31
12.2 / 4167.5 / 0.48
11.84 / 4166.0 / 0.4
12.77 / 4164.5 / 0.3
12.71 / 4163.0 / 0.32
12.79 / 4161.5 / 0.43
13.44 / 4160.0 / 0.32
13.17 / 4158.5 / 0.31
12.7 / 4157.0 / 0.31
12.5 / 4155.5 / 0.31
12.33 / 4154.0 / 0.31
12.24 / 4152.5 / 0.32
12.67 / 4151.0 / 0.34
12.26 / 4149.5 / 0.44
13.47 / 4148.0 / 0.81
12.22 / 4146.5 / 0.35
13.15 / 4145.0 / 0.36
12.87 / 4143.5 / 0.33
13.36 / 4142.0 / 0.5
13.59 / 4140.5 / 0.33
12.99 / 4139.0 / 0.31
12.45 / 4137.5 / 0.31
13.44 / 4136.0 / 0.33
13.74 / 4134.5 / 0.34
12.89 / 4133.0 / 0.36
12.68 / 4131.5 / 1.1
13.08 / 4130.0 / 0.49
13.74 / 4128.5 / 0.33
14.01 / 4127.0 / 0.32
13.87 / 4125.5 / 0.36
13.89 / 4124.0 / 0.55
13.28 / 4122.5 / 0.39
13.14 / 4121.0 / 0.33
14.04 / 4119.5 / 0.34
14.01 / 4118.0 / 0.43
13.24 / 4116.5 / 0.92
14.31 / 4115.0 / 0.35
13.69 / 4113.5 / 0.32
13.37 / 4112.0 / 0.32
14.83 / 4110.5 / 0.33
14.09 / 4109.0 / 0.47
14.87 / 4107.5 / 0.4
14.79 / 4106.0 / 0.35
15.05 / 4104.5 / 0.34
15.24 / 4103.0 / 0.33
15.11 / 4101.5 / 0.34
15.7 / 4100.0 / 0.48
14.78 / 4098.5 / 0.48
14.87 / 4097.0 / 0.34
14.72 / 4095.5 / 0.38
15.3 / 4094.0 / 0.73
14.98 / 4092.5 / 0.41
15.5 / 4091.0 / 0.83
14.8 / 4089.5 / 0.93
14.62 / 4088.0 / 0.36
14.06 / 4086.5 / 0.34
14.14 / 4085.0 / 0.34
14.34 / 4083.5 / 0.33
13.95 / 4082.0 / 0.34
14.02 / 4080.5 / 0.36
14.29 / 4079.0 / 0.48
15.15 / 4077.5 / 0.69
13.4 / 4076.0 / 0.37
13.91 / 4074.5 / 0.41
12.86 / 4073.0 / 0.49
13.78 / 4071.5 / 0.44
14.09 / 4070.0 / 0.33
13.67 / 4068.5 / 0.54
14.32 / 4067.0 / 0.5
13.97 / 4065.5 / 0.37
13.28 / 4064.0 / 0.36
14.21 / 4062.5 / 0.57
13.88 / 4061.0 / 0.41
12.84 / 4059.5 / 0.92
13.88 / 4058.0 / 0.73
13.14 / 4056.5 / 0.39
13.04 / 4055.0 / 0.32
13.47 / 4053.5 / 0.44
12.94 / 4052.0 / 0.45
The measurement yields 0.10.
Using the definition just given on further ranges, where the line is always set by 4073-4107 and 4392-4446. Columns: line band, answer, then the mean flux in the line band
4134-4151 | 0.099 mag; 13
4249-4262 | 0.102 mag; 12.3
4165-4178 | 0.156 mag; 12.2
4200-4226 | 0.130 mag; 12.2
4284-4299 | -0.019 mag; 13.4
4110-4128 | 0.049 mag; 13.8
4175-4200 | 0.149 mag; 12.2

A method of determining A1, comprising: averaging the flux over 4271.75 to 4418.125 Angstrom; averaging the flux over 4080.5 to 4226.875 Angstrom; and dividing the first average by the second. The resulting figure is 1.13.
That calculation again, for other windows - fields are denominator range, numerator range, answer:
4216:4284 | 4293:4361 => 1.30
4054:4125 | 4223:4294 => 0.89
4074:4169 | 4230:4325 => 0.98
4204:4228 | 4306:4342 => 1.34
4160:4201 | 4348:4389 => 1.26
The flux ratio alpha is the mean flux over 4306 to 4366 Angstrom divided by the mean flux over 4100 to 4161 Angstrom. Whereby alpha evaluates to 1.2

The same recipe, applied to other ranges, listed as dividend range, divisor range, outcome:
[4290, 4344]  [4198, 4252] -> 1.29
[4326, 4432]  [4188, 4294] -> 1.18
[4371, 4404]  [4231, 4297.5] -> 1.07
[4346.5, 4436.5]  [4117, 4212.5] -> 1.10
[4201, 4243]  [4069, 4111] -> 0.84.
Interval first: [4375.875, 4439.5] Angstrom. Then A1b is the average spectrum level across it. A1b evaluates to 12.8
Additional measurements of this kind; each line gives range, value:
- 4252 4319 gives 13.5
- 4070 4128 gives 14.3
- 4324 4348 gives 17.4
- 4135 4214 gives 12.4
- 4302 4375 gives 16.4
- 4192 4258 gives 12.2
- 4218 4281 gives 12.4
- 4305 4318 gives 15.1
